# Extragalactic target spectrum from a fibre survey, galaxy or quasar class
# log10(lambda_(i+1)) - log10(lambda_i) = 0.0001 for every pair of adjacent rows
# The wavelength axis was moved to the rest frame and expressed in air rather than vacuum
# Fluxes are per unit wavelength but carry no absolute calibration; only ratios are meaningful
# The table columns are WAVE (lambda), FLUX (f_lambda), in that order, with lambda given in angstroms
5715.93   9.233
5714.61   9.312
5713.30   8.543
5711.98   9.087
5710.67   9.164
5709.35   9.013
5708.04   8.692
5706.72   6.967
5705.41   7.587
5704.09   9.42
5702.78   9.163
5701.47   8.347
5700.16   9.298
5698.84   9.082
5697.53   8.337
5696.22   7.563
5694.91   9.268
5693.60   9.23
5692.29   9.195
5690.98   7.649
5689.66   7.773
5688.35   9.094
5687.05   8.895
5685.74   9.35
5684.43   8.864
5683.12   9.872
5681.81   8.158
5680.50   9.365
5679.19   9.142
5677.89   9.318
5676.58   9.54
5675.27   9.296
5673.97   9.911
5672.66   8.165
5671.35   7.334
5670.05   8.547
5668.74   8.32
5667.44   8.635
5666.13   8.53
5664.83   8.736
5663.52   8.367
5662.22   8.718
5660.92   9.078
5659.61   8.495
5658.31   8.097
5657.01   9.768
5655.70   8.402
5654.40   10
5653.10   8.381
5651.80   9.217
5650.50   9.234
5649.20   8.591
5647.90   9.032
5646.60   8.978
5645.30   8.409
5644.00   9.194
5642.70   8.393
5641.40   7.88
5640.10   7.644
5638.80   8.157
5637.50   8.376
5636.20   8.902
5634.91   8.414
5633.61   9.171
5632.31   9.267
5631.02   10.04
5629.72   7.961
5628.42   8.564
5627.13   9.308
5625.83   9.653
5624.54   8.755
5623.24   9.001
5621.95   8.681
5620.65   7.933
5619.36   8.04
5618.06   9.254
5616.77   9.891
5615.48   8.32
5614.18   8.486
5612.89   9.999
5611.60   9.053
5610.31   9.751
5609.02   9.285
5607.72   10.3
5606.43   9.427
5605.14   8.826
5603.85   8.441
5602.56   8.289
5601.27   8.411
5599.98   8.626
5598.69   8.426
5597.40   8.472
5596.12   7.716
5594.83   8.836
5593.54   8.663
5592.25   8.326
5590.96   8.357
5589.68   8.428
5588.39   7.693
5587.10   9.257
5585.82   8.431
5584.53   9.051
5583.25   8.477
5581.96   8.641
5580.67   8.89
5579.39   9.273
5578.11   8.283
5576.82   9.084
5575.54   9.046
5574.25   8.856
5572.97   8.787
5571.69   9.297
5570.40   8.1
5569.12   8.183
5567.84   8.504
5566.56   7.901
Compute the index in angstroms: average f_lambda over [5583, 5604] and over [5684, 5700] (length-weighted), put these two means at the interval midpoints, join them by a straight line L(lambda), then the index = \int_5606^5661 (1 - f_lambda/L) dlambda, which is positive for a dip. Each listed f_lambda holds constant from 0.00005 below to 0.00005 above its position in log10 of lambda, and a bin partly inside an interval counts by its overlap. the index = -2.14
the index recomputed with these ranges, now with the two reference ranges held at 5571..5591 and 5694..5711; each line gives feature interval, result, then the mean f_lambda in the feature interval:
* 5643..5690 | -1.1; 8.86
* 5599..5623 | -0.6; 8.94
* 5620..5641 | -0.1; 8.73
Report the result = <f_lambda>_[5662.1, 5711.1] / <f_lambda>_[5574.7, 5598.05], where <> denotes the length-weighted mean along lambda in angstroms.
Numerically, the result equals 1.0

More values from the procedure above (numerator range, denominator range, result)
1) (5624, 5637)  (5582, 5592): 1.06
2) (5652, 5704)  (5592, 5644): 1.00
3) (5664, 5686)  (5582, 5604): 1.05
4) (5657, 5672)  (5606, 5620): 0.92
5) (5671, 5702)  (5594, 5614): 0.99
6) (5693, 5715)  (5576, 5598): 1.01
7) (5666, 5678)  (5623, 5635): 0.97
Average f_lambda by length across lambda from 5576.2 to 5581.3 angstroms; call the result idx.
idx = 8.89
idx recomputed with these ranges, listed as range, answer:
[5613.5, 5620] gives 8.8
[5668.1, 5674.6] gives 8.44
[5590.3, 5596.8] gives 8.39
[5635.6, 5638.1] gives 8.63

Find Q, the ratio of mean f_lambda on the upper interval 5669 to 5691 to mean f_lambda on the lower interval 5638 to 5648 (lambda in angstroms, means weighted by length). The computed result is 1.1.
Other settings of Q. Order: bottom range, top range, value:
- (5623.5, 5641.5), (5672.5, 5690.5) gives 1.04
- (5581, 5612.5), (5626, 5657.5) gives 1.01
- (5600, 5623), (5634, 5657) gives 0.97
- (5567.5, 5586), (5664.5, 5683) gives 1.01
